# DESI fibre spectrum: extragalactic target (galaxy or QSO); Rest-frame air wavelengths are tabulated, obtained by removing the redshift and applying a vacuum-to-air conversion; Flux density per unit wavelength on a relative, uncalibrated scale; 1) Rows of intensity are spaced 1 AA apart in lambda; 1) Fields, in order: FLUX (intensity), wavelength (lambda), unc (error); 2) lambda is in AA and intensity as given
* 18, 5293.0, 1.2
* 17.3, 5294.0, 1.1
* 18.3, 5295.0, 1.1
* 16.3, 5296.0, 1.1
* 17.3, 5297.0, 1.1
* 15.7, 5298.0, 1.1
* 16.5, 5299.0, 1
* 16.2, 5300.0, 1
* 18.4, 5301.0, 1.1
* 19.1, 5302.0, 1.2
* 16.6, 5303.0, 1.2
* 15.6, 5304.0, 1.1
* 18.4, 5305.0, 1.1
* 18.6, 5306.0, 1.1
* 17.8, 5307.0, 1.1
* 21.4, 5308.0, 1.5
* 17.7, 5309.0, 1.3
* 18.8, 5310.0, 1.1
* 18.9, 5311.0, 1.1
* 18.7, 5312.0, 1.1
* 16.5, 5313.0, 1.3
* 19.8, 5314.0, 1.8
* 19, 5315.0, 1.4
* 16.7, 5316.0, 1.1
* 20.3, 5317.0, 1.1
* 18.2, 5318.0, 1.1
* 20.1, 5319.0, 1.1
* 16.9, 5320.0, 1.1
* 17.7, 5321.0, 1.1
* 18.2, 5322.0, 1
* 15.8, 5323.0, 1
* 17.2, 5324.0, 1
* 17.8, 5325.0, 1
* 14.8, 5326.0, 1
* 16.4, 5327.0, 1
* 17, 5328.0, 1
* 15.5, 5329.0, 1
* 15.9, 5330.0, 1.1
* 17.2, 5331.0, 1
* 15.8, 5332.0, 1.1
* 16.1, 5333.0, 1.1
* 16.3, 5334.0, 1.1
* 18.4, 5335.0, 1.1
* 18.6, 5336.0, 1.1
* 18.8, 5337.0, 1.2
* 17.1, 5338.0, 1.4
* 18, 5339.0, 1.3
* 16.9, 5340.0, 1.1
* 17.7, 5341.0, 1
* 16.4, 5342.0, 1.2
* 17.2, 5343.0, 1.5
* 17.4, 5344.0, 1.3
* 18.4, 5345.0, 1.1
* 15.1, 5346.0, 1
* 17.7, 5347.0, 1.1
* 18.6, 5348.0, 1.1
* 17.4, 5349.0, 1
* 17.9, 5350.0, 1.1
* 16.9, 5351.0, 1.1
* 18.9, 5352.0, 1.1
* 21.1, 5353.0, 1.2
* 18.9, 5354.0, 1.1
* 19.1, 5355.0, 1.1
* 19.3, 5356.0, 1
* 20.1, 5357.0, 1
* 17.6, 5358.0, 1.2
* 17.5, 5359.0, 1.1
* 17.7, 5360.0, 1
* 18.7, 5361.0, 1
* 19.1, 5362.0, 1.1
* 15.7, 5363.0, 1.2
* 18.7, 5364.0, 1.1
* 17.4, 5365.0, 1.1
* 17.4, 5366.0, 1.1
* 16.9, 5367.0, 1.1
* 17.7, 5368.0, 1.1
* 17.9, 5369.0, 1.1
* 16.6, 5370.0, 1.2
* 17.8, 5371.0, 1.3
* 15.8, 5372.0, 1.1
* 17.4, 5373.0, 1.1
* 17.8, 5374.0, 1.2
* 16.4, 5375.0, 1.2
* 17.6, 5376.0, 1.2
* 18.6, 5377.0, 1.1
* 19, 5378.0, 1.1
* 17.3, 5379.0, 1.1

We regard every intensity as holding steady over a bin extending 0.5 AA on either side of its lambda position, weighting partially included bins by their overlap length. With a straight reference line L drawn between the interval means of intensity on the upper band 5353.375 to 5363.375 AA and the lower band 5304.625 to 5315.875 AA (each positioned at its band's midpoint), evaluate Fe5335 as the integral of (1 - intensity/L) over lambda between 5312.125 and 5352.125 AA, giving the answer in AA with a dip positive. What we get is 2.43 AA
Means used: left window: 18.6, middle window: 17.4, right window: 18.4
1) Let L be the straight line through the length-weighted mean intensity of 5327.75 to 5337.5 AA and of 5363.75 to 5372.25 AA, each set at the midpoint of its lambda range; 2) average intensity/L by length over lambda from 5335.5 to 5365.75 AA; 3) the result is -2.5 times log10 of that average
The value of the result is -0.05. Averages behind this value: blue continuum 17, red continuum 17.4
